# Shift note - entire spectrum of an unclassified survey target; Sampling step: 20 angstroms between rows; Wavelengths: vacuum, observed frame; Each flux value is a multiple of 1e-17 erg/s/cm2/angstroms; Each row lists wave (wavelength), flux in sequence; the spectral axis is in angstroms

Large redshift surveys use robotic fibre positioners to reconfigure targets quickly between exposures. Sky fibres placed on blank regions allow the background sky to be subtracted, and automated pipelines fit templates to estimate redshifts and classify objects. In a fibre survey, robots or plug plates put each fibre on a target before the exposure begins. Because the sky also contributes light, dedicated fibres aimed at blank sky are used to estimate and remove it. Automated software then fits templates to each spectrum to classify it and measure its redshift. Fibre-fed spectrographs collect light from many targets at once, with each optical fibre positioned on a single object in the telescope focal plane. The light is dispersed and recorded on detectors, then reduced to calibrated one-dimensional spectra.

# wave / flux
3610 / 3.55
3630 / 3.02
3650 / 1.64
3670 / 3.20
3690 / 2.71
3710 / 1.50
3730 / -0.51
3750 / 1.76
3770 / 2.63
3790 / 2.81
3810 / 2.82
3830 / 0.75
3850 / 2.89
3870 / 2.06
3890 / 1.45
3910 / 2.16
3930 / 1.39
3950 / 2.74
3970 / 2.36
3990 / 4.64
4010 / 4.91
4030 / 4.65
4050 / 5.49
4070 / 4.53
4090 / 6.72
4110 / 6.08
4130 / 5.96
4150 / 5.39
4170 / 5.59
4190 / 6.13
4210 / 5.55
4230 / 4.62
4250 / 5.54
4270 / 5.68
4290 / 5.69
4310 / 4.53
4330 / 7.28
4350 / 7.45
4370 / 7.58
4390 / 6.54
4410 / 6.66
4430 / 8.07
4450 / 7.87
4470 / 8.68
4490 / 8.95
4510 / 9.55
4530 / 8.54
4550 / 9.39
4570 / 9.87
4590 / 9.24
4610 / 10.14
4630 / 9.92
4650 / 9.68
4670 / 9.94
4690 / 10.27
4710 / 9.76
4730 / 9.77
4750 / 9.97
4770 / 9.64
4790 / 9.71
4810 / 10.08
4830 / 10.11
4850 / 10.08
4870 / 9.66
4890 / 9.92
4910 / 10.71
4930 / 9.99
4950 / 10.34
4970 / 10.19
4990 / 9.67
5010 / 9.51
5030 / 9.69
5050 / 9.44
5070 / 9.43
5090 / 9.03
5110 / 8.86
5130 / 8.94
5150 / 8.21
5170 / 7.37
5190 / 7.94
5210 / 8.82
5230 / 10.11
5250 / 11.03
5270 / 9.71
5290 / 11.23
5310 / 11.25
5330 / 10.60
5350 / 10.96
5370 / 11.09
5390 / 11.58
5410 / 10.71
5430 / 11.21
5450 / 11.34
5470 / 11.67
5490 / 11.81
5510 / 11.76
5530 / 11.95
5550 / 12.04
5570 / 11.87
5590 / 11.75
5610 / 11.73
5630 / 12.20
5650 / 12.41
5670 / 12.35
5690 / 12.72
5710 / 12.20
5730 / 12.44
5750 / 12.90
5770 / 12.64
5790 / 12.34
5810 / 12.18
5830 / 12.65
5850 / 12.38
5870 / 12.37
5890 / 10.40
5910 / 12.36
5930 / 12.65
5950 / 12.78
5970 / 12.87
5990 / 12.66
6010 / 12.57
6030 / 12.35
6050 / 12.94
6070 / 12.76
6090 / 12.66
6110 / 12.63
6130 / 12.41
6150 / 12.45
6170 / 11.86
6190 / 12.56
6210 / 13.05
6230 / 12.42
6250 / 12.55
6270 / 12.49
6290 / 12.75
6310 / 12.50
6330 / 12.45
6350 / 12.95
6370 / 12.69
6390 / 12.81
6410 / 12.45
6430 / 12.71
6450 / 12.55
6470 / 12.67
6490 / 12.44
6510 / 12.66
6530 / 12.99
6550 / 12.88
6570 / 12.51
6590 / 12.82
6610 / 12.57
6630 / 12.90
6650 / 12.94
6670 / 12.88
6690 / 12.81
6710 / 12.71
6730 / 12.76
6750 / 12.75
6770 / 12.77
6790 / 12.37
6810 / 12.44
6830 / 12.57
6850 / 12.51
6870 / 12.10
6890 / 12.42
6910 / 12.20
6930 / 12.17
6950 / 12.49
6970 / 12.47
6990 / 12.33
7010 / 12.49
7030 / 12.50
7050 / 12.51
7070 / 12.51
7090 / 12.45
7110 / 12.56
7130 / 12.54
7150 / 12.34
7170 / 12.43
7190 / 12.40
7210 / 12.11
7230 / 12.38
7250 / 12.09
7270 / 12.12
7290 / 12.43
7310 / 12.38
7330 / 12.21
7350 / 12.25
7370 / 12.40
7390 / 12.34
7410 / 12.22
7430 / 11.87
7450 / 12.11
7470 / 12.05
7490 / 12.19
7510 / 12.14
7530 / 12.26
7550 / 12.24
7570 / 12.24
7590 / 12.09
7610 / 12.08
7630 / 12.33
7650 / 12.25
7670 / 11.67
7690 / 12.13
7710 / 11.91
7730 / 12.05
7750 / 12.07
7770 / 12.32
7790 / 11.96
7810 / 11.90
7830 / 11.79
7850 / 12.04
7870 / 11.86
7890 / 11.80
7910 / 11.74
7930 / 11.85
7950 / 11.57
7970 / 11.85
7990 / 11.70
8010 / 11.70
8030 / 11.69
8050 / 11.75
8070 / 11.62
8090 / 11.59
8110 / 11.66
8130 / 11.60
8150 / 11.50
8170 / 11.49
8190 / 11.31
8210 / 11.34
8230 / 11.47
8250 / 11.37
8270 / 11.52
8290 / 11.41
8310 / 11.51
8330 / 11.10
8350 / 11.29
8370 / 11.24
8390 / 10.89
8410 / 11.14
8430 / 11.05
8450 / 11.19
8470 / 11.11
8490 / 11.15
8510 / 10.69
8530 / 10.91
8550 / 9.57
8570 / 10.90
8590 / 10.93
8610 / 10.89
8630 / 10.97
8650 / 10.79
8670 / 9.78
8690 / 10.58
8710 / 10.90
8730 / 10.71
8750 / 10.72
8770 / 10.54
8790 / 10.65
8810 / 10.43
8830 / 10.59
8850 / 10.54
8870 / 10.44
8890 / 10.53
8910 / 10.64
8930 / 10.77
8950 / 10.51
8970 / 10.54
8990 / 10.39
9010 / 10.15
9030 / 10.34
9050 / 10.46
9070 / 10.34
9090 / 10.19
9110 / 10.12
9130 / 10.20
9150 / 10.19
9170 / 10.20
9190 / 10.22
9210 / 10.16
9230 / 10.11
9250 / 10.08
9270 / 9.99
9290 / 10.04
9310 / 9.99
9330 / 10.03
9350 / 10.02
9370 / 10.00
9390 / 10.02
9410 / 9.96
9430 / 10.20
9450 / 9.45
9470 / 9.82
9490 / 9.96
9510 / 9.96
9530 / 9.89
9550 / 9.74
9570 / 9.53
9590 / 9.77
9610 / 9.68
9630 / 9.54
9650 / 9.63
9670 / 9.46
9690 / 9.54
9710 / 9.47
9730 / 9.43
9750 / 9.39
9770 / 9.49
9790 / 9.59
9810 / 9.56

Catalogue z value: 0.00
